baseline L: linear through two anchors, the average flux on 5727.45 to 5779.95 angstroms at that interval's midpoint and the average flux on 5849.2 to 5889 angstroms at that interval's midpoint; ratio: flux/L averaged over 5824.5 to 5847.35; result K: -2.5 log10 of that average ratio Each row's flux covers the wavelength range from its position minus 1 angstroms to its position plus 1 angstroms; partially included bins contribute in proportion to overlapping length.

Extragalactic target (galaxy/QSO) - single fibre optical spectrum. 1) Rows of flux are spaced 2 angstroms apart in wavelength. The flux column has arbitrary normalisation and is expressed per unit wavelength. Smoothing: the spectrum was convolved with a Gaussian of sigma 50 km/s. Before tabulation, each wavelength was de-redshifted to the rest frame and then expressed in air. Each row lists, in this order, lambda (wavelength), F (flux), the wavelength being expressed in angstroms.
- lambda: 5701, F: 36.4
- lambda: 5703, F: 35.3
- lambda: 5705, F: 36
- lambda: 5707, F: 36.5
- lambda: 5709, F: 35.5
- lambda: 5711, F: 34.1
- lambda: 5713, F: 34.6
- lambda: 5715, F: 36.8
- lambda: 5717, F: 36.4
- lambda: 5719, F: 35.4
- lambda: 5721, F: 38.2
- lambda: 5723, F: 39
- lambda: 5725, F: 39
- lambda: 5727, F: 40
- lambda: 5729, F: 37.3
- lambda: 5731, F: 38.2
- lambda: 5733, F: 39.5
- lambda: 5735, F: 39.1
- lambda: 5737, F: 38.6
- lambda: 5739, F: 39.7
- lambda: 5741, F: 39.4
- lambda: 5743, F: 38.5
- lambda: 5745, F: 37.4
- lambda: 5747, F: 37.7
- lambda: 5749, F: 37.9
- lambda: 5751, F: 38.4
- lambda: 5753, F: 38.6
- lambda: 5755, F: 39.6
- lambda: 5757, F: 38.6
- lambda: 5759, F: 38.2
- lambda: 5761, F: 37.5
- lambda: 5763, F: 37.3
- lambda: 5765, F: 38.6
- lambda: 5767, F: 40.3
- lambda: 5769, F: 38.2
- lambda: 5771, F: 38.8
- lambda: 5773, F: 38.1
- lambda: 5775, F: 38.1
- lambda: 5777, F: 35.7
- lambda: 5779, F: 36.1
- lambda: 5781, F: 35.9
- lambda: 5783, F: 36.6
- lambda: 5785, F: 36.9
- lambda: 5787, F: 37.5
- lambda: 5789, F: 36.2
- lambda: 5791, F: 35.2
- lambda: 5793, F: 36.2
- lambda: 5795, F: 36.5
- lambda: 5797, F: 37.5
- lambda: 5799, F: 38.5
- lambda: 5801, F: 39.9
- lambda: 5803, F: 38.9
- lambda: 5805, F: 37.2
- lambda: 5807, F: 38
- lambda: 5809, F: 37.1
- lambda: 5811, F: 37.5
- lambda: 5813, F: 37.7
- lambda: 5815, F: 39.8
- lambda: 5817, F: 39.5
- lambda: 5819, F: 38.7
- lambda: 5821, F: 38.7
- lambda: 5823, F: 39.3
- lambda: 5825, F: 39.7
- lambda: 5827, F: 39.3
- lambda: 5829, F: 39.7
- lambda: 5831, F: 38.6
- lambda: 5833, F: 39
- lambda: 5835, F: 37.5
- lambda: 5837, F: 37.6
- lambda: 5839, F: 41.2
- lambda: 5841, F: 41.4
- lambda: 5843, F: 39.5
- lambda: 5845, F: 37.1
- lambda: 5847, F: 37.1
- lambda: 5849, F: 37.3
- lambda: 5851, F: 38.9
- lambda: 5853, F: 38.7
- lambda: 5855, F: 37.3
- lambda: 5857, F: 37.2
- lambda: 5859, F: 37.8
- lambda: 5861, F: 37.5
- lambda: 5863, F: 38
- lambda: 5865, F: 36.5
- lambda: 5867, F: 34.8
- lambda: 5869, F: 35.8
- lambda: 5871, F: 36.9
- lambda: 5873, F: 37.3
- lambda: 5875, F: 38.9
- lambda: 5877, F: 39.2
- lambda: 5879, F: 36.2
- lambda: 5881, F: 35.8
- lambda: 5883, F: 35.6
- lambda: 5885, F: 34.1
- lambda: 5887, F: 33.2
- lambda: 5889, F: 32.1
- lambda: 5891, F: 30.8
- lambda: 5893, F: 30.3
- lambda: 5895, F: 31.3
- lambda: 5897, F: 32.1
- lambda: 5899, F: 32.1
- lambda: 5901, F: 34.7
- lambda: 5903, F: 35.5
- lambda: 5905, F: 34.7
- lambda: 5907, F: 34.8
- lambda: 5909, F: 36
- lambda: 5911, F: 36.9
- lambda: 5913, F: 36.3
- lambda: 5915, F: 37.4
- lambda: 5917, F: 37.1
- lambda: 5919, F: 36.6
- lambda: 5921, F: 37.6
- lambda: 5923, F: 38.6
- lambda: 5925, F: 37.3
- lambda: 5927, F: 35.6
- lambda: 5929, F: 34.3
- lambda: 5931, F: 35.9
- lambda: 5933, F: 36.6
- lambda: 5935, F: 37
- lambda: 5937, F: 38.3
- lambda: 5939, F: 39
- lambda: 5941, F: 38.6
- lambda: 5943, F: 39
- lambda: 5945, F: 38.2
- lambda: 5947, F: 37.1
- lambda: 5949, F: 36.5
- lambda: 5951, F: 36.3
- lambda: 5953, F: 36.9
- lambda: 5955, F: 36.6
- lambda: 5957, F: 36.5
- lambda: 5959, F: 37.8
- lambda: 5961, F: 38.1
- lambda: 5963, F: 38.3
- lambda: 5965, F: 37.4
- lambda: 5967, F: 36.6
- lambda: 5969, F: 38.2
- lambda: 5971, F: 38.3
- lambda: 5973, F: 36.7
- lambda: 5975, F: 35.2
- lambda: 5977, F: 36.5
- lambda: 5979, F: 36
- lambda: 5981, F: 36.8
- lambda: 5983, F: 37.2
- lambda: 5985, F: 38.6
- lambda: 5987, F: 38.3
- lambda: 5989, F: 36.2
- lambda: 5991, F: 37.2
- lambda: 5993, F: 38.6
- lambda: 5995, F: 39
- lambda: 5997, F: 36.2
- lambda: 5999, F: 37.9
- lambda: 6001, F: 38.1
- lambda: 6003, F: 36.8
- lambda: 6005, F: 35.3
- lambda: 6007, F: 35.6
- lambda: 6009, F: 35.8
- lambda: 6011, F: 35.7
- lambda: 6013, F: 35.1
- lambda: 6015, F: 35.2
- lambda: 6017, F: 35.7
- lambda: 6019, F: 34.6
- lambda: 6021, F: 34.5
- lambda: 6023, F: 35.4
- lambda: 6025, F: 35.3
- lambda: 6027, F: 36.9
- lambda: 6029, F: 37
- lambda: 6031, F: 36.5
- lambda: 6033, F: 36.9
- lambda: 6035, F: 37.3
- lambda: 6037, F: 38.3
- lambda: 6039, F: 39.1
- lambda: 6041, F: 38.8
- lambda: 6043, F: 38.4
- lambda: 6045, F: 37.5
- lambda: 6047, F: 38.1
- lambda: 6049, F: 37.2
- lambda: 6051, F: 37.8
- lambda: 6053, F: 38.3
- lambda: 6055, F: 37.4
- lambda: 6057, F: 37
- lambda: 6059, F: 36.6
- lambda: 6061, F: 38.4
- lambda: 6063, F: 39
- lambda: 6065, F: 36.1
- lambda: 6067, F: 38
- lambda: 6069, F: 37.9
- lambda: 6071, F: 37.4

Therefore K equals -0.052 mag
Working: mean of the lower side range 38.3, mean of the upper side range 36.7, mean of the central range 39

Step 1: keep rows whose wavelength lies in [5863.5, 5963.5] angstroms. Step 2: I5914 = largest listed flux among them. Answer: 39.2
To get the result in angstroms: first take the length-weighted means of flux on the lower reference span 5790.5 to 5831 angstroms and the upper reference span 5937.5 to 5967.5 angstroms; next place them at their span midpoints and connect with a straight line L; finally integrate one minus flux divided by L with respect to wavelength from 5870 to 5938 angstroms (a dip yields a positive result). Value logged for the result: 4.1 angstroms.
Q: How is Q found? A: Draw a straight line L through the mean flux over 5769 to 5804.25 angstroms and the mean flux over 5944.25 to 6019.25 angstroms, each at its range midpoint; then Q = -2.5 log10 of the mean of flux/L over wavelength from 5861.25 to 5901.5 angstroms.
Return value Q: 0.07 mag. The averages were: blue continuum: 37.2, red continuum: 36.9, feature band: 34.8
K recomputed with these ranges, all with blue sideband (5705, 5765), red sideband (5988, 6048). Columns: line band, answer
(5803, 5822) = -0.02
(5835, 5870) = -0.01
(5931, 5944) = -0.02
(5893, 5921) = 0.07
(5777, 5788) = 0.03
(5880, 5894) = 0.13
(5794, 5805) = -0.02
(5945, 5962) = 0.00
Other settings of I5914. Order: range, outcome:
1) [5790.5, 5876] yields 41.4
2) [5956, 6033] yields 39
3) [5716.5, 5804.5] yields 40.3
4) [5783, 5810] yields 39.9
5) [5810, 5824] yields 39.8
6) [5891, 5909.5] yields 36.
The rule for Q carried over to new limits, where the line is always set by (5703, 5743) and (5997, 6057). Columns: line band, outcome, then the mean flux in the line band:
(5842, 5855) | -0.02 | 38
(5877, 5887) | 0.05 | 35.6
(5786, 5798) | 0.02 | 36.5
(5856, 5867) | 0.00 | 37.2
